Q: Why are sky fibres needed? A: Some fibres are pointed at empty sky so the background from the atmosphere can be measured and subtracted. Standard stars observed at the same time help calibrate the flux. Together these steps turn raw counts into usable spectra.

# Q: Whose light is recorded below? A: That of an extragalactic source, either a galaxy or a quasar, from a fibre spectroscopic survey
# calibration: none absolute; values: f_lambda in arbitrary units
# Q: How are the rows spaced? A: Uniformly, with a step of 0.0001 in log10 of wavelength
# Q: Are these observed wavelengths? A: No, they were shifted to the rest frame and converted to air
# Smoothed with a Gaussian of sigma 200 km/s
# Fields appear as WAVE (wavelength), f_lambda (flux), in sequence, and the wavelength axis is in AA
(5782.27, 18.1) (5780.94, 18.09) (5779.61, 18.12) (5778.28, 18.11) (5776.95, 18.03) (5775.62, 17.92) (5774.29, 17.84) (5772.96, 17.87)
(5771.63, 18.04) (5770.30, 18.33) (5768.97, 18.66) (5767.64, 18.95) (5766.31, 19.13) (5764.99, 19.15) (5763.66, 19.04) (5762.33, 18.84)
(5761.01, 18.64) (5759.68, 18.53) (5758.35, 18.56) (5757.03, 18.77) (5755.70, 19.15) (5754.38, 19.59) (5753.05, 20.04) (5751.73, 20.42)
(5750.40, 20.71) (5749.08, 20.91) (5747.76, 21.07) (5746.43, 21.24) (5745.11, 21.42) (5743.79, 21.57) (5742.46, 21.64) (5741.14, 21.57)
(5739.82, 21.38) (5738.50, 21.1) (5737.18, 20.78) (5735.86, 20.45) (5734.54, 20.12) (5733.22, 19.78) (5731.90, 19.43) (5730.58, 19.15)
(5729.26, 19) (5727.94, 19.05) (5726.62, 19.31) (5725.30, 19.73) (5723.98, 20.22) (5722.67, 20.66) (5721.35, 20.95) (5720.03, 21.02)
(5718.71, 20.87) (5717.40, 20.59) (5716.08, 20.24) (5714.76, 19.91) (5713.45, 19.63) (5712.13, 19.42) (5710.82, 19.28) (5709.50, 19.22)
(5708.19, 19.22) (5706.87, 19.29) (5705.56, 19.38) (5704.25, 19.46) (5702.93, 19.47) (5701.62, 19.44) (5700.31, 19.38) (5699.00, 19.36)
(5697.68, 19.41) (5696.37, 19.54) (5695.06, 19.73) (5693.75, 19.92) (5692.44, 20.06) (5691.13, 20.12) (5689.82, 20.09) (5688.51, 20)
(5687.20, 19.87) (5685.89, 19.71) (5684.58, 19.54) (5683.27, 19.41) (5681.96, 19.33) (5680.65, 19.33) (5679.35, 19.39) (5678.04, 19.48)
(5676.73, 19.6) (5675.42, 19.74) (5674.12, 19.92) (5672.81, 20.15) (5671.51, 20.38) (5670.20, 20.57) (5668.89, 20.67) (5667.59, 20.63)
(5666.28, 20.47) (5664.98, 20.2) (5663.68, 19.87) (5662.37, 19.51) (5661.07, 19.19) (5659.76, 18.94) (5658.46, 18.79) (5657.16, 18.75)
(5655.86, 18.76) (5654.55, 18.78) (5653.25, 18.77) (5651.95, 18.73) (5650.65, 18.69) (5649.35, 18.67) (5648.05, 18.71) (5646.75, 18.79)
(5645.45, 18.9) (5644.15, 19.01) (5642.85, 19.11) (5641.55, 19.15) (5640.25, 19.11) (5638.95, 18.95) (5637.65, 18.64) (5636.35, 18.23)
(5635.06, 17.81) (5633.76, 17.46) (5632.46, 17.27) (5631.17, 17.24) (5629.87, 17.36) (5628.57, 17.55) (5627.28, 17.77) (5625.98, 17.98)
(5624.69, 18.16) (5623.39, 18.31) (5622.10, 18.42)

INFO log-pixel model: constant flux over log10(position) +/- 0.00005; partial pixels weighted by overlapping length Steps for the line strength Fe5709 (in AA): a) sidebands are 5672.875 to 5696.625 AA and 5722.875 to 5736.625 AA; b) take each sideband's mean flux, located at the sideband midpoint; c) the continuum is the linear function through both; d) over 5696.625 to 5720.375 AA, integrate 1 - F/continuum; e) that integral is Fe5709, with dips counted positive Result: 0.0 AA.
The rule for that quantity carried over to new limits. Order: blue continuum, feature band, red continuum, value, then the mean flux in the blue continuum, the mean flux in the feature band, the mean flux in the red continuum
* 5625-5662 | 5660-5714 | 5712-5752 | -0.77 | 18.5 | 19.7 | 20.4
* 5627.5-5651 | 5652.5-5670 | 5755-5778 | -1.07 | 18.4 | 19.5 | 18.5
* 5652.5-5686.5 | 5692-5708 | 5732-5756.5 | 0.42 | 19.6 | 19.5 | 20.7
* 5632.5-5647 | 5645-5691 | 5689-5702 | -0.83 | 18.6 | 19.5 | 19.7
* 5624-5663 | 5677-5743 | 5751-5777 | -4.34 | 18.5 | 19.9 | 18.8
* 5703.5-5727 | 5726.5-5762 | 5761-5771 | -1.50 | 19.9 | 20.1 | 18.9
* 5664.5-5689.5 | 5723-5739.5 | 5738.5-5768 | 0.10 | 19.9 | 19.9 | 20.1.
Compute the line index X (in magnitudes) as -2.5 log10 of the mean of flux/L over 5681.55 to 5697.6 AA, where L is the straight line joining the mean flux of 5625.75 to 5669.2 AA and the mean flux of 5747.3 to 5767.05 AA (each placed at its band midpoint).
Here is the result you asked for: -0.04 mag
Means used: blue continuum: 18.8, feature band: 19.8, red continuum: 19.5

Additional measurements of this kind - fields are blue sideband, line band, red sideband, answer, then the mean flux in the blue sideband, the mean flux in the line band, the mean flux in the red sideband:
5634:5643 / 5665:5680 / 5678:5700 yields -0.04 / 18.6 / 20.1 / 19.7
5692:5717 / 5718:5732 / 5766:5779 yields -0.04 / 19.6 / 20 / 18.3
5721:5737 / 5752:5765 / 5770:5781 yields -0.02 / 19.8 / 19.1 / 18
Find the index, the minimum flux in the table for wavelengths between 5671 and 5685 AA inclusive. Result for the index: 19.33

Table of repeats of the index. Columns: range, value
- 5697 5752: 19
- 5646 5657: 18.67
